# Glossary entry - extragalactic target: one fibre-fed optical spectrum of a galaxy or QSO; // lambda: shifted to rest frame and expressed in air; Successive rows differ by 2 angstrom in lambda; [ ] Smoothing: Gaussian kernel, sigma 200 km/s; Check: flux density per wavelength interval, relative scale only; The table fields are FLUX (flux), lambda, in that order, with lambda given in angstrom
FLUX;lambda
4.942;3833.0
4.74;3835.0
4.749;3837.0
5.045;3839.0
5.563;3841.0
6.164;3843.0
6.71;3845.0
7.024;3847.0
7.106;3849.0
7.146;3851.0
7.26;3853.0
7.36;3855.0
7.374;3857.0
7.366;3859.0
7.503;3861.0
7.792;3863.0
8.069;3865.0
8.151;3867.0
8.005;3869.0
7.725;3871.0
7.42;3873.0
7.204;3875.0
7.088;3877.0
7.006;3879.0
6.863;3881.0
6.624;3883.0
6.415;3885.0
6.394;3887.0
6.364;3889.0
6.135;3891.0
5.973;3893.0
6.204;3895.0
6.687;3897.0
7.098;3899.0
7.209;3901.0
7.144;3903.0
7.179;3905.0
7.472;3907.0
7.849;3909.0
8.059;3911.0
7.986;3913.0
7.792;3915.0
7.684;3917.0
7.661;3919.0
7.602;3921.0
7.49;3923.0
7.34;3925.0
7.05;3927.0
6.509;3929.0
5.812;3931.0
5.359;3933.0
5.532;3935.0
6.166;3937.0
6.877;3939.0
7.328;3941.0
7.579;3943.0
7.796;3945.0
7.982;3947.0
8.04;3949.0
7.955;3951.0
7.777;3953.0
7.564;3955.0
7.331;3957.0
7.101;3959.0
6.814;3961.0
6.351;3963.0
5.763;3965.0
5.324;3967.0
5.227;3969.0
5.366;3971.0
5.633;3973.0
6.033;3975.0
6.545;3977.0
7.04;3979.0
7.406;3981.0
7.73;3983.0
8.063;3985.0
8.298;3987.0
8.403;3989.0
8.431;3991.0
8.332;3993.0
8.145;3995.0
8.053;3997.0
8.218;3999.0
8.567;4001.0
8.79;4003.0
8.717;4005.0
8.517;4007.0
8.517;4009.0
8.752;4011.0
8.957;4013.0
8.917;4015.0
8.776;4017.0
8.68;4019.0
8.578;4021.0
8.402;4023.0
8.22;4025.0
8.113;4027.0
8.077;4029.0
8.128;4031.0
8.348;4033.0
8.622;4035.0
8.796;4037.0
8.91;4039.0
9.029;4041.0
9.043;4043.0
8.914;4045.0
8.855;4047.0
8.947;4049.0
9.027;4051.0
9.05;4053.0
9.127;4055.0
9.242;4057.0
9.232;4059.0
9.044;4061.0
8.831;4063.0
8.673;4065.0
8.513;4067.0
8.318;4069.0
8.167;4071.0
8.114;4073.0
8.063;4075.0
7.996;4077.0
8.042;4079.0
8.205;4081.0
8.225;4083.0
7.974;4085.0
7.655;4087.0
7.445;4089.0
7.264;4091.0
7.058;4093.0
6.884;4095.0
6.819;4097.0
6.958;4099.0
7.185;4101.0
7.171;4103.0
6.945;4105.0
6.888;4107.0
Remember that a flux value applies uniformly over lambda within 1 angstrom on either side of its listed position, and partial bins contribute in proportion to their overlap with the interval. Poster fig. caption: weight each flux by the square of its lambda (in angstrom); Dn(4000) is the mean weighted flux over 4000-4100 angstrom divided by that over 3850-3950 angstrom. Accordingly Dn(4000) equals 1.3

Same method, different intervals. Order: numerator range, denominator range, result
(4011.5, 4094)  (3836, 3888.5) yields 1.34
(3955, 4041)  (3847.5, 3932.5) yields 1.15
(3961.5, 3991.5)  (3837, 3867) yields 1.04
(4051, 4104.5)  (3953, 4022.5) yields 1.10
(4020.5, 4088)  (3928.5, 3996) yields 1.28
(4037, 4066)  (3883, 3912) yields 1.41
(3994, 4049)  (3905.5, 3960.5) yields 1.23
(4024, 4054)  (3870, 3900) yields 1.39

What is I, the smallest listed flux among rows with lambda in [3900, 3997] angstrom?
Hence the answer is 5.227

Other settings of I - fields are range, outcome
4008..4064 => 8.077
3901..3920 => 7.144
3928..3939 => 5.359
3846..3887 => 6.394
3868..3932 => 5.812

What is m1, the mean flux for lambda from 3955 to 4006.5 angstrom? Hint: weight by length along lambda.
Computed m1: 7.29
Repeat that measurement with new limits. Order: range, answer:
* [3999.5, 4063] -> 8.74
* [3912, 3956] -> 7.22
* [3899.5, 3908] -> 7.24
